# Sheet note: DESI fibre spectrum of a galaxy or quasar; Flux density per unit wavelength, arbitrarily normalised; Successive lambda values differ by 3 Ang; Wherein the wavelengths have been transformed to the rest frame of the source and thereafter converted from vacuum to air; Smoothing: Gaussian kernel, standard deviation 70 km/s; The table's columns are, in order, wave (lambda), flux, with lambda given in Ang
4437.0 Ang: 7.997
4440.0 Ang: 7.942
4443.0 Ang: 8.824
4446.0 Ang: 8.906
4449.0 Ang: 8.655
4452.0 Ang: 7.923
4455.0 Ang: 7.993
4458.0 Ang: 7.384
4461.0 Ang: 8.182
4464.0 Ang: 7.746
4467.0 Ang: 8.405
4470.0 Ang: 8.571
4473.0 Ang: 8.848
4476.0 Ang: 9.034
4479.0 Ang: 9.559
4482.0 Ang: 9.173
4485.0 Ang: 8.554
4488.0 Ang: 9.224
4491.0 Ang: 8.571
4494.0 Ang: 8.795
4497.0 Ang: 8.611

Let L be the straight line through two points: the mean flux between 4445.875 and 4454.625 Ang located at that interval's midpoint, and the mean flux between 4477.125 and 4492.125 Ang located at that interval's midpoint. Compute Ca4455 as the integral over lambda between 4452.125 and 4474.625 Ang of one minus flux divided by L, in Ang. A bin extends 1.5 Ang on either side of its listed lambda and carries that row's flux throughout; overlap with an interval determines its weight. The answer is 1.2 Ang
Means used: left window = 8.37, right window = 9.03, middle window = 8.15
